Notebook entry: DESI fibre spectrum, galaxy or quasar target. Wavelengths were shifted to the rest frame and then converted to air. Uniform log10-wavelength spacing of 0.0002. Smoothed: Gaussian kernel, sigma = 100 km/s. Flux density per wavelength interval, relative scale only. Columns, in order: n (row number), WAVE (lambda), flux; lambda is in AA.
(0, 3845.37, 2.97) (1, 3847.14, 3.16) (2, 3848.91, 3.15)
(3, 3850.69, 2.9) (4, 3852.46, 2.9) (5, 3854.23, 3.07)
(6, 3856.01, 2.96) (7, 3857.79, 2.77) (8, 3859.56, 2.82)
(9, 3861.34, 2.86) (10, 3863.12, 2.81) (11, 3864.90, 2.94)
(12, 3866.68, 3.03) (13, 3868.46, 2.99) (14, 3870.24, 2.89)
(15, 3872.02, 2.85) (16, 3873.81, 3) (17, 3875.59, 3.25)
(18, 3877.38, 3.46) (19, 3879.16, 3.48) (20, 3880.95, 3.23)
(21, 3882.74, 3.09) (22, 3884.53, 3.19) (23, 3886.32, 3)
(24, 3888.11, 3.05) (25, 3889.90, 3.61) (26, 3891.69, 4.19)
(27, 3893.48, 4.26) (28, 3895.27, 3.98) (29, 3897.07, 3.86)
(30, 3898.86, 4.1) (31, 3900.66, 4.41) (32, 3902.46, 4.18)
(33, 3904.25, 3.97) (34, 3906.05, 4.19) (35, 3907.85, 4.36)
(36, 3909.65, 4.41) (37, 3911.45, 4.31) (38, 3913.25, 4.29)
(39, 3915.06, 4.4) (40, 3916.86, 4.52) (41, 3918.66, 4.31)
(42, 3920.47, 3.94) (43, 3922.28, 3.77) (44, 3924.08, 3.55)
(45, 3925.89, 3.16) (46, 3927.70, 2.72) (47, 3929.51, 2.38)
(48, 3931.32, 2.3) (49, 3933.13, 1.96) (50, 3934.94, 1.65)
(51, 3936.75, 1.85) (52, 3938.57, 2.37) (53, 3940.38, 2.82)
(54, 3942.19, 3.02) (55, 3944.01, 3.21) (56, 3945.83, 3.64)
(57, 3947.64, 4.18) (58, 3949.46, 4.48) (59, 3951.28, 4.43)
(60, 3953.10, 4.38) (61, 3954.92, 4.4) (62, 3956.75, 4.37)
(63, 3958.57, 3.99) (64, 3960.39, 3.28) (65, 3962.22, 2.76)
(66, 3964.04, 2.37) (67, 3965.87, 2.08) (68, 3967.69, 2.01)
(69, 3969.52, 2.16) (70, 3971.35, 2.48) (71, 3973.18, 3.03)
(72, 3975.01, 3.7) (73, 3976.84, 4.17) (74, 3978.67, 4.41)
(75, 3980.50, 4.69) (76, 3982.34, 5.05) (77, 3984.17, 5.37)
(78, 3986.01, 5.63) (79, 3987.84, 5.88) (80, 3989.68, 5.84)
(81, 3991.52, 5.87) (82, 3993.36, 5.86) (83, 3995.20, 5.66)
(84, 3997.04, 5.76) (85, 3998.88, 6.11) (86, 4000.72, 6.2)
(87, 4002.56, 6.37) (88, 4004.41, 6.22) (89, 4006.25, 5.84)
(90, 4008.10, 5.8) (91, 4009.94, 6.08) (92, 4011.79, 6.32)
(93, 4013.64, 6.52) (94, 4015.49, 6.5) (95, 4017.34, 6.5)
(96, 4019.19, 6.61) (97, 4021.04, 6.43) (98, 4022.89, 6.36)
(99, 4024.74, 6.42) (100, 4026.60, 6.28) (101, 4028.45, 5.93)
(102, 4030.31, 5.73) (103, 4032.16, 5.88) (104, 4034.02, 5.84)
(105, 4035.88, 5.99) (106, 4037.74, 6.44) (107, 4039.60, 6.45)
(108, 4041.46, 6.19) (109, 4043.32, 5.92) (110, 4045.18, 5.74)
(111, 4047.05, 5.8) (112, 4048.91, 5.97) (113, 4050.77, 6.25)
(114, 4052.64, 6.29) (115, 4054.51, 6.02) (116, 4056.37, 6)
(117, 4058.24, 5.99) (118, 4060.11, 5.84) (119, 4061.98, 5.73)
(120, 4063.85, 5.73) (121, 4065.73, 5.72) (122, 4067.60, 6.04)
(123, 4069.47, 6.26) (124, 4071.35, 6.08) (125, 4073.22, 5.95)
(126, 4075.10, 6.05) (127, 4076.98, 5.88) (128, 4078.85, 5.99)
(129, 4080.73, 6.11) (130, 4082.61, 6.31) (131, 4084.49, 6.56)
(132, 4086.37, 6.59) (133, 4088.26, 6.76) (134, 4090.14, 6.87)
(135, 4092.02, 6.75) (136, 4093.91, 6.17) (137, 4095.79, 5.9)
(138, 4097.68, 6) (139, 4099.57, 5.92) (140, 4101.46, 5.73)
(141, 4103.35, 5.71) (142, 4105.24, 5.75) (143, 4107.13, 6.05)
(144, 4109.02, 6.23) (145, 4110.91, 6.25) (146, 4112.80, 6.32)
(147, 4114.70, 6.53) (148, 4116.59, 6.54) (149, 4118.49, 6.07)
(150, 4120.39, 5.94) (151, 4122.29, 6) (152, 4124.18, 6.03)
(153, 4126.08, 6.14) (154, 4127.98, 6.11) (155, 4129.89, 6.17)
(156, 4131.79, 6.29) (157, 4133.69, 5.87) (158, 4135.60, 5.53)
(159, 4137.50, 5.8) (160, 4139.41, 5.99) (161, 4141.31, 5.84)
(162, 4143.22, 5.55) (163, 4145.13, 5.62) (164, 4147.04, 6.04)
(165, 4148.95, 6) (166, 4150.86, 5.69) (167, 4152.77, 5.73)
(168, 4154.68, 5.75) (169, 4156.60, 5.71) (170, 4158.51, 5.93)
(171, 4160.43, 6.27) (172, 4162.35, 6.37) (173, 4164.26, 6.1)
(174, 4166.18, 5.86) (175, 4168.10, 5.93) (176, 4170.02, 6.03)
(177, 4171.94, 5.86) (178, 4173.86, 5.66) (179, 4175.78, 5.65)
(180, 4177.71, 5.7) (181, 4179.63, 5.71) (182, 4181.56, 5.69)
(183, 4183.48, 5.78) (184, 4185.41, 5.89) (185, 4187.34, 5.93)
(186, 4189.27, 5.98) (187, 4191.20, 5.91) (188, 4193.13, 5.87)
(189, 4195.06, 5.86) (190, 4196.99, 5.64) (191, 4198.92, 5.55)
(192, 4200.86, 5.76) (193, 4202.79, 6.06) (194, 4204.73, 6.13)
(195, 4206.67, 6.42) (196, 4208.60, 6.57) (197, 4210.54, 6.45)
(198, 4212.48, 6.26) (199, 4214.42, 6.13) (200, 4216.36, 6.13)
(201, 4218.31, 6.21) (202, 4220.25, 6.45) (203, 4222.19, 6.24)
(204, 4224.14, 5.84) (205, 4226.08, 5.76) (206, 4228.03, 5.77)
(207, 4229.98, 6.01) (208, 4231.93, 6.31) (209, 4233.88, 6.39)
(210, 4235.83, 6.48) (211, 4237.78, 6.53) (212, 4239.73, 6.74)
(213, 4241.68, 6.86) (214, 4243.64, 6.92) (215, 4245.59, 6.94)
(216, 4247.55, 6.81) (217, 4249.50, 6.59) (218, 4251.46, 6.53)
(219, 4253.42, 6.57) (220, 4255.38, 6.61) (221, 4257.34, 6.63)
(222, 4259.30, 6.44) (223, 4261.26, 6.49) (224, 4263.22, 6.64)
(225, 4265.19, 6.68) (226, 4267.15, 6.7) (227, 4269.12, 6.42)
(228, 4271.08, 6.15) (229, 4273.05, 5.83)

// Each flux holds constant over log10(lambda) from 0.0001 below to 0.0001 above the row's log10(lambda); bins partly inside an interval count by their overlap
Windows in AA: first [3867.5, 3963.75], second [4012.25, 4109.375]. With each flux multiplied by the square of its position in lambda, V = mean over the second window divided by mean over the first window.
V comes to 1.87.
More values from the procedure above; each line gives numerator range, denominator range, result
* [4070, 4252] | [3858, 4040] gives 1.58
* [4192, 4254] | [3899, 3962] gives 2.00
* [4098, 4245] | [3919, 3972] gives 2.17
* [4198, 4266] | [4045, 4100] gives 1.12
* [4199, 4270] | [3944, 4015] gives 1.55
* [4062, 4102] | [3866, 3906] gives 1.93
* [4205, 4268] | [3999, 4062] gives 1.16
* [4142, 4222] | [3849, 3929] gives 1.95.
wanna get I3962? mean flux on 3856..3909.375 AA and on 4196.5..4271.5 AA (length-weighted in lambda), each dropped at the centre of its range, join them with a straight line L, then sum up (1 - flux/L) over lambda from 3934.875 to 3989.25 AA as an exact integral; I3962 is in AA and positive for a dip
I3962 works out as 6.3 AA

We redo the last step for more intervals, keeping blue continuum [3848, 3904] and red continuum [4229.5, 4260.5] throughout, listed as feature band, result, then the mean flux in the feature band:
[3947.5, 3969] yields 2.75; 3.51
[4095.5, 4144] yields -4.76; 6.01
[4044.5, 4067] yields -4.67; 5.93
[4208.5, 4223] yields 0.10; 6.29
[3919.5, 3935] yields 3.55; 2.89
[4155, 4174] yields -0.33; 5.98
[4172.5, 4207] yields 1.52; 5.83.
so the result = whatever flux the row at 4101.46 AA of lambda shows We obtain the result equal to 5.73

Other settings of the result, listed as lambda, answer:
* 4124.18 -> 6.03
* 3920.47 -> 3.94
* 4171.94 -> 5.86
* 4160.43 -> 6.27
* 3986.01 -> 5.63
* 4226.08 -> 5.76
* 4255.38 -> 6.61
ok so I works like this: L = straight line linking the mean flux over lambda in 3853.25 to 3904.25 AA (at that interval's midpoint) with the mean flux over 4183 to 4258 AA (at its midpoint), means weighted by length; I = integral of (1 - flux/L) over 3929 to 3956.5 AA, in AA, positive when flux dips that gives 5.12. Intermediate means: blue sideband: 3.35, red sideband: 6.25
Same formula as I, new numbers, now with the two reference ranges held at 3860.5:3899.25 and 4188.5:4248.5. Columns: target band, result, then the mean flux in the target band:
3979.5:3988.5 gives -2.3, 5.3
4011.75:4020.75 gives -4.0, 6.5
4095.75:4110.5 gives -1.9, 5.92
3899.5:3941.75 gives 2.0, 3.47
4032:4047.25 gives -4.4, 6.04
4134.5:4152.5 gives -0.6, 5.78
